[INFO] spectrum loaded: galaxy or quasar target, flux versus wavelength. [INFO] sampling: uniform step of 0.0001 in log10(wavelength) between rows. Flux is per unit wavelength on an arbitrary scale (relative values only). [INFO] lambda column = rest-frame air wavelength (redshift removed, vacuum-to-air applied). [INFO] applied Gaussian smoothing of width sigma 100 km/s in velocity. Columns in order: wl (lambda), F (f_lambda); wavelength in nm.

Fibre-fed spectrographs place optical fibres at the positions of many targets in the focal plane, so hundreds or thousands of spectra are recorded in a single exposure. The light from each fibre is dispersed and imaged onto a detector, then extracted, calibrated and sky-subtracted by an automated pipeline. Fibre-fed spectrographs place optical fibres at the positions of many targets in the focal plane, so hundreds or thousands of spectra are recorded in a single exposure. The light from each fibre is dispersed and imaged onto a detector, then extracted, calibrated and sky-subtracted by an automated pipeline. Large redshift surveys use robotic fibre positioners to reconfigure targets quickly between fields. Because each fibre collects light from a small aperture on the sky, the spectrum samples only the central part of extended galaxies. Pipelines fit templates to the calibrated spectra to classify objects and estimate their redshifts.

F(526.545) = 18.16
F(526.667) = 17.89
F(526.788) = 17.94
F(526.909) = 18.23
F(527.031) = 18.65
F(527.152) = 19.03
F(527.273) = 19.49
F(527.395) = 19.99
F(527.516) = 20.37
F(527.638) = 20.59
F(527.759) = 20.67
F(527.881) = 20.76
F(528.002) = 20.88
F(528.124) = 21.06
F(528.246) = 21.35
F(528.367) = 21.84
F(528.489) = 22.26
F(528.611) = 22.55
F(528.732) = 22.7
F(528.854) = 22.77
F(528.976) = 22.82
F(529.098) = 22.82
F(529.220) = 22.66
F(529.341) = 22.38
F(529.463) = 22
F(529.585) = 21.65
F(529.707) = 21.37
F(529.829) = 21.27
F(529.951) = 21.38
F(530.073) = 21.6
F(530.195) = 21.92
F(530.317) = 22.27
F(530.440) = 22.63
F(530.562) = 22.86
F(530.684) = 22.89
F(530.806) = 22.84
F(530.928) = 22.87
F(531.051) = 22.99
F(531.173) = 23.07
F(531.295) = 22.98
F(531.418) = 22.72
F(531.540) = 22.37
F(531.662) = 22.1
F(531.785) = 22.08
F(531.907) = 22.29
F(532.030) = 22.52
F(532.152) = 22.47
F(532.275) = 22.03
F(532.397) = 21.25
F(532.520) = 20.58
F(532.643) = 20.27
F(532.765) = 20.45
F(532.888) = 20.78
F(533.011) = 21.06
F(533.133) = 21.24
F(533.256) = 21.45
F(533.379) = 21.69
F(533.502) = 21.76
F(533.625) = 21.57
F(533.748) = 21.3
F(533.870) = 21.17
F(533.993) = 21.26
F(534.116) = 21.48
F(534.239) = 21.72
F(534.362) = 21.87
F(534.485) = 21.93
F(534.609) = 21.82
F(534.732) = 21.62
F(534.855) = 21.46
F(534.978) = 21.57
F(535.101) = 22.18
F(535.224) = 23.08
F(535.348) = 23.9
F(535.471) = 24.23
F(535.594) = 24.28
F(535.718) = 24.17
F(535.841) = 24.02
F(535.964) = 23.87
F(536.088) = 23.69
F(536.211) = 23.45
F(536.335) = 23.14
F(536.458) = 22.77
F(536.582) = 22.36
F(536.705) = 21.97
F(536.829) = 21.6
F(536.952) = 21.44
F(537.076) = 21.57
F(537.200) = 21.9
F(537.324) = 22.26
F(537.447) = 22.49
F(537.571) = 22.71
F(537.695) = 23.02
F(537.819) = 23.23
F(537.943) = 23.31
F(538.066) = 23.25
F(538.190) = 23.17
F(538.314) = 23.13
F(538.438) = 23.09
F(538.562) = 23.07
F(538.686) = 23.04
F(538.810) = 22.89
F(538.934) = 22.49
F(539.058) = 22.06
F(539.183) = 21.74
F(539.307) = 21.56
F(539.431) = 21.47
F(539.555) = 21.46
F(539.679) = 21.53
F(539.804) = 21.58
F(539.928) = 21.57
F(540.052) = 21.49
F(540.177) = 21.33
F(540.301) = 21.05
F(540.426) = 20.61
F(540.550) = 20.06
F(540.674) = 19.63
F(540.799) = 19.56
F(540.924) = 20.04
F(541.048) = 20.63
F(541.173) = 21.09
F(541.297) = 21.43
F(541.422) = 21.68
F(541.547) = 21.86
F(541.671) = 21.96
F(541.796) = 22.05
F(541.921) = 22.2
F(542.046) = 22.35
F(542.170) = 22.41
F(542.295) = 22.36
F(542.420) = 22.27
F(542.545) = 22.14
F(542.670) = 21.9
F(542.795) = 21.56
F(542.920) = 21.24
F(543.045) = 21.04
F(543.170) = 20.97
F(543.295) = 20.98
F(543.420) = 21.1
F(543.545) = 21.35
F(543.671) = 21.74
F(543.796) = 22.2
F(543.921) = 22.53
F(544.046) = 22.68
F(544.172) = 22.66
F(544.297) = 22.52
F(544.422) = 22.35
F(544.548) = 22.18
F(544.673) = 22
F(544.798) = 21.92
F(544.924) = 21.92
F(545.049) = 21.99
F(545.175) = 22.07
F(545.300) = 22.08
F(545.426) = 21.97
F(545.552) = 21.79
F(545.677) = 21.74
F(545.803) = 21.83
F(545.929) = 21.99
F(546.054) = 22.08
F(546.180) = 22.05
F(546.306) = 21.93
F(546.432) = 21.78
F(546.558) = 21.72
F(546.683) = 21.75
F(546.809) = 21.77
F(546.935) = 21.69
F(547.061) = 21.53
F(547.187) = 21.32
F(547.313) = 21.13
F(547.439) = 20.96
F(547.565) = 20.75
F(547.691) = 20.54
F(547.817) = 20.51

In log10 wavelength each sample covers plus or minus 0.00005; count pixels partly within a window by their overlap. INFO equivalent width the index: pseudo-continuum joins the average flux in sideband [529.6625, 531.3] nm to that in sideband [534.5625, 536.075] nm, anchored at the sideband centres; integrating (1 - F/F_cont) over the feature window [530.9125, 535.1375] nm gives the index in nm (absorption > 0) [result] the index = 0.18 nm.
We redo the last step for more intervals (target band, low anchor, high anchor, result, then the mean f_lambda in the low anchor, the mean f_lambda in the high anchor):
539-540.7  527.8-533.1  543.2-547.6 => 0.05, 22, 21.8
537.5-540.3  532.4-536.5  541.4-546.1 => -0.04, 22.1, 21.9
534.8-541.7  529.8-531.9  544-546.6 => 0.01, 22.4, 22.1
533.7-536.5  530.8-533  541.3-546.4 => -0.08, 22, 21.9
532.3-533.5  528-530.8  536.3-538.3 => 0.07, 22.1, 22.5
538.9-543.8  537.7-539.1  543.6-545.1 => 0.26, 23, 22.2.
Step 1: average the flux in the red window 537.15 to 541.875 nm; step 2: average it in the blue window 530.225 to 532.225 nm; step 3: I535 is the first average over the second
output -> 0.97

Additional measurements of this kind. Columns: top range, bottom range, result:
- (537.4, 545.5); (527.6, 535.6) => 1.00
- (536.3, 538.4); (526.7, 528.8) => 1.10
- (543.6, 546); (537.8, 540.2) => 0.99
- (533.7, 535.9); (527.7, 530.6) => 1.02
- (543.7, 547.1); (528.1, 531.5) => 0.99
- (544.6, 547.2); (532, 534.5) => 1.02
